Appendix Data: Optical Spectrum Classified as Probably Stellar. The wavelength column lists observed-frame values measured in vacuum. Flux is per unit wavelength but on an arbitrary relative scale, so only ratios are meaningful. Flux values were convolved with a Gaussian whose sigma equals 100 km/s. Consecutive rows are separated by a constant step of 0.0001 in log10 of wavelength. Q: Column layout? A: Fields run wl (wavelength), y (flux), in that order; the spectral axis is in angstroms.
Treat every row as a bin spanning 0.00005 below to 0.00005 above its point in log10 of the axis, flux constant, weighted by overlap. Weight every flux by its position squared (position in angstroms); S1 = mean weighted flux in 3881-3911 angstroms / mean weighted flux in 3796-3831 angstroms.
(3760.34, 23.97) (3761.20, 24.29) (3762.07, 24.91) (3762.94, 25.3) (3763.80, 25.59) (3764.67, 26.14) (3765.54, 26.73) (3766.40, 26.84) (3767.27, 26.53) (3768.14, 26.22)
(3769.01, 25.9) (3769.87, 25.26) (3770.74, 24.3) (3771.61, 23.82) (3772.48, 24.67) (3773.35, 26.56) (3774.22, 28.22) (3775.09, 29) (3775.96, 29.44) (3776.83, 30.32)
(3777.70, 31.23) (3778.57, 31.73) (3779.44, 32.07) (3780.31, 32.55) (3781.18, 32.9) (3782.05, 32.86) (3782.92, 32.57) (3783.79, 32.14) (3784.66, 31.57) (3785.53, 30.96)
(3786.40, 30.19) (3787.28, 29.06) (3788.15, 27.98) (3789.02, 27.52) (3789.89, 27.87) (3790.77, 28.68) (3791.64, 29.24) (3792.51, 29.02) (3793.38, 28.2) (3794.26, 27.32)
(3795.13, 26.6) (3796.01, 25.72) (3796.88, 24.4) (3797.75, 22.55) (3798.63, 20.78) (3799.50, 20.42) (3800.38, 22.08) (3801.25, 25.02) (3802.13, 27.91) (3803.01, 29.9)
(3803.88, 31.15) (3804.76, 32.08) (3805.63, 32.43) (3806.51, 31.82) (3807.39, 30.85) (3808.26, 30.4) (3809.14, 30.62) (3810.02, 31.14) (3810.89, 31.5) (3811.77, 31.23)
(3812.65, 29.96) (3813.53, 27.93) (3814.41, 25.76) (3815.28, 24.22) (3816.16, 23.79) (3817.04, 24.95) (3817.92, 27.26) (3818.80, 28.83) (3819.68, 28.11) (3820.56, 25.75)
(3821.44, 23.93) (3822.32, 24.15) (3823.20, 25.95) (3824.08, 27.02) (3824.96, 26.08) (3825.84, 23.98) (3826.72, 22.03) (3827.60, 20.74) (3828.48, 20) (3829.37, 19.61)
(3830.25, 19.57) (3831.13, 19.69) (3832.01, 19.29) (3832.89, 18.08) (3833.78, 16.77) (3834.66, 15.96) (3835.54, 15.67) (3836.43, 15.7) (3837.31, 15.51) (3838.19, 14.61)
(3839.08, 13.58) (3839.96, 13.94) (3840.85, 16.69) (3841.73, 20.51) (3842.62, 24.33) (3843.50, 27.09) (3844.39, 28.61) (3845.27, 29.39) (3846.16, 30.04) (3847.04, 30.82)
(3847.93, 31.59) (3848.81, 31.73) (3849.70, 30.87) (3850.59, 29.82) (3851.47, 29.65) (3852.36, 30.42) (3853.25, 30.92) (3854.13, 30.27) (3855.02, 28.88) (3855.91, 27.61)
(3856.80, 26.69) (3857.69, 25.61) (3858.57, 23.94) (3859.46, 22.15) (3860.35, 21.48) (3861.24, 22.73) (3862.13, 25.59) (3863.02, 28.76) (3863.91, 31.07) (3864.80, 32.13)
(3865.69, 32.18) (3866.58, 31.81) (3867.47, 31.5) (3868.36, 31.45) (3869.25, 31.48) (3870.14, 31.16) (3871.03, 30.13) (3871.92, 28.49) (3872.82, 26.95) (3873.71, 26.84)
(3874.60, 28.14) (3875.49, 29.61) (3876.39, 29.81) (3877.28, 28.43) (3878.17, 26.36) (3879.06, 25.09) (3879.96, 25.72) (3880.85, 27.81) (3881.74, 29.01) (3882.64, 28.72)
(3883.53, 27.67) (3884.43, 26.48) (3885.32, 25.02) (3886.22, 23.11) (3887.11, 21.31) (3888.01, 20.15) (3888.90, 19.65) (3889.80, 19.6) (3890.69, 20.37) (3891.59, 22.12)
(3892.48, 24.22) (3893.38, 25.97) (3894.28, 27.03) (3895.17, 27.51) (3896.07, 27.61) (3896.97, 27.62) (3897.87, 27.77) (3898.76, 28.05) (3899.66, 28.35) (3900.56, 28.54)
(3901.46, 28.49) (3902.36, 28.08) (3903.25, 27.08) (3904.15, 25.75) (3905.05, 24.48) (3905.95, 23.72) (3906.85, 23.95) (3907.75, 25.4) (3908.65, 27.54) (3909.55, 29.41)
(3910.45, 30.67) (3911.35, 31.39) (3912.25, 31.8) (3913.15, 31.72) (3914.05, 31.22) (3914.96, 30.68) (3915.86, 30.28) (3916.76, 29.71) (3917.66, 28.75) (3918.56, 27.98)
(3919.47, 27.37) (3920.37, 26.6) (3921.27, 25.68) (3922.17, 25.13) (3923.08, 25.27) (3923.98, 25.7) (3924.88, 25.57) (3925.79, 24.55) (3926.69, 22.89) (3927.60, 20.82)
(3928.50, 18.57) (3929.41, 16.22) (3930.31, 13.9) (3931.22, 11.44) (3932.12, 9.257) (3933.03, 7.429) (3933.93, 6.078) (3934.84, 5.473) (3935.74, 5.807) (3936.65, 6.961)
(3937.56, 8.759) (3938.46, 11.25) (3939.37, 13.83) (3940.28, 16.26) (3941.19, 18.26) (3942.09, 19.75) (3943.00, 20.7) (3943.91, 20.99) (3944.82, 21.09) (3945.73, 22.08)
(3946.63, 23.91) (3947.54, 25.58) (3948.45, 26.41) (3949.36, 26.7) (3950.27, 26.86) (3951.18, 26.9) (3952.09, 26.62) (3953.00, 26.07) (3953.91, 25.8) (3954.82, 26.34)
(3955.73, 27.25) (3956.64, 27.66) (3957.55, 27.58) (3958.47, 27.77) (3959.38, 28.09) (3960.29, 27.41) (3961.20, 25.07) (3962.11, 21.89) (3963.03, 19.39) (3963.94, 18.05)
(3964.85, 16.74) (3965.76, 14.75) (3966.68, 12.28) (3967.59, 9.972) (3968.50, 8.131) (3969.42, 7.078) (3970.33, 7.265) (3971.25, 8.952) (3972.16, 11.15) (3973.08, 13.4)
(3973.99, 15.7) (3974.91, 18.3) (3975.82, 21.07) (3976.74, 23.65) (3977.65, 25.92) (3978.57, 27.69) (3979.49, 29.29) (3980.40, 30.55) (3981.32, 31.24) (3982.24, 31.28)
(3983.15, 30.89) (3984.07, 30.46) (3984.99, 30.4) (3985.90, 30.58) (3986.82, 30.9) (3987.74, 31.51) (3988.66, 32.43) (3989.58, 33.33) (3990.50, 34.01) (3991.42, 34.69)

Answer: 1.0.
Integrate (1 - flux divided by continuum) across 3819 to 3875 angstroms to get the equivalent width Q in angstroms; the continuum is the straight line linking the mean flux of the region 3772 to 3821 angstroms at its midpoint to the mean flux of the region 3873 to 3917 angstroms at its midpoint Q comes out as 4.9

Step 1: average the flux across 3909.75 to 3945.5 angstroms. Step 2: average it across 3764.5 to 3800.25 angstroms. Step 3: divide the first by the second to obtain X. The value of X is 0.74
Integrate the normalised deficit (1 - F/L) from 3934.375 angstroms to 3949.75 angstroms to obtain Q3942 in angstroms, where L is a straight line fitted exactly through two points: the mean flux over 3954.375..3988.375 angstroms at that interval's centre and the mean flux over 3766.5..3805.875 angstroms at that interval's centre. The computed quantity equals 4.0 angstroms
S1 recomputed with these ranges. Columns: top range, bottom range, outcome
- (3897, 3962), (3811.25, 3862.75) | 1.01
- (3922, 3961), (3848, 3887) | 0.75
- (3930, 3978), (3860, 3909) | 0.70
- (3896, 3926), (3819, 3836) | 1.33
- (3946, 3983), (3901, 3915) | 0.80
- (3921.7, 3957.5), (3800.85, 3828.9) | 0.76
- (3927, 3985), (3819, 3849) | 0.94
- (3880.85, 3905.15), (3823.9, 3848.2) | 1.24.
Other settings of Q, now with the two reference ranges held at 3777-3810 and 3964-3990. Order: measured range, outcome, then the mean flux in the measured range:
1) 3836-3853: 1.5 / 24.6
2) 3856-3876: -1.5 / 28.2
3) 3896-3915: -2.7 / 28.1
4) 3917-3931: 0.2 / 23.5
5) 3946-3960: -2.3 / 26.6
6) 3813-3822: 0.6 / 26.1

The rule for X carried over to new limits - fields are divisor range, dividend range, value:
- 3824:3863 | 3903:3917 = 1.21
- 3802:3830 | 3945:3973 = 0.77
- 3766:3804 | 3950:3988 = 0.81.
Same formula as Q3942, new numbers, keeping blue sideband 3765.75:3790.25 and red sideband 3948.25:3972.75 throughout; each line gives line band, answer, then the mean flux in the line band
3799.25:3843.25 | 5.0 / 24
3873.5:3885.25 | -1.6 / 27.6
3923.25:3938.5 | 5.3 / 14.4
